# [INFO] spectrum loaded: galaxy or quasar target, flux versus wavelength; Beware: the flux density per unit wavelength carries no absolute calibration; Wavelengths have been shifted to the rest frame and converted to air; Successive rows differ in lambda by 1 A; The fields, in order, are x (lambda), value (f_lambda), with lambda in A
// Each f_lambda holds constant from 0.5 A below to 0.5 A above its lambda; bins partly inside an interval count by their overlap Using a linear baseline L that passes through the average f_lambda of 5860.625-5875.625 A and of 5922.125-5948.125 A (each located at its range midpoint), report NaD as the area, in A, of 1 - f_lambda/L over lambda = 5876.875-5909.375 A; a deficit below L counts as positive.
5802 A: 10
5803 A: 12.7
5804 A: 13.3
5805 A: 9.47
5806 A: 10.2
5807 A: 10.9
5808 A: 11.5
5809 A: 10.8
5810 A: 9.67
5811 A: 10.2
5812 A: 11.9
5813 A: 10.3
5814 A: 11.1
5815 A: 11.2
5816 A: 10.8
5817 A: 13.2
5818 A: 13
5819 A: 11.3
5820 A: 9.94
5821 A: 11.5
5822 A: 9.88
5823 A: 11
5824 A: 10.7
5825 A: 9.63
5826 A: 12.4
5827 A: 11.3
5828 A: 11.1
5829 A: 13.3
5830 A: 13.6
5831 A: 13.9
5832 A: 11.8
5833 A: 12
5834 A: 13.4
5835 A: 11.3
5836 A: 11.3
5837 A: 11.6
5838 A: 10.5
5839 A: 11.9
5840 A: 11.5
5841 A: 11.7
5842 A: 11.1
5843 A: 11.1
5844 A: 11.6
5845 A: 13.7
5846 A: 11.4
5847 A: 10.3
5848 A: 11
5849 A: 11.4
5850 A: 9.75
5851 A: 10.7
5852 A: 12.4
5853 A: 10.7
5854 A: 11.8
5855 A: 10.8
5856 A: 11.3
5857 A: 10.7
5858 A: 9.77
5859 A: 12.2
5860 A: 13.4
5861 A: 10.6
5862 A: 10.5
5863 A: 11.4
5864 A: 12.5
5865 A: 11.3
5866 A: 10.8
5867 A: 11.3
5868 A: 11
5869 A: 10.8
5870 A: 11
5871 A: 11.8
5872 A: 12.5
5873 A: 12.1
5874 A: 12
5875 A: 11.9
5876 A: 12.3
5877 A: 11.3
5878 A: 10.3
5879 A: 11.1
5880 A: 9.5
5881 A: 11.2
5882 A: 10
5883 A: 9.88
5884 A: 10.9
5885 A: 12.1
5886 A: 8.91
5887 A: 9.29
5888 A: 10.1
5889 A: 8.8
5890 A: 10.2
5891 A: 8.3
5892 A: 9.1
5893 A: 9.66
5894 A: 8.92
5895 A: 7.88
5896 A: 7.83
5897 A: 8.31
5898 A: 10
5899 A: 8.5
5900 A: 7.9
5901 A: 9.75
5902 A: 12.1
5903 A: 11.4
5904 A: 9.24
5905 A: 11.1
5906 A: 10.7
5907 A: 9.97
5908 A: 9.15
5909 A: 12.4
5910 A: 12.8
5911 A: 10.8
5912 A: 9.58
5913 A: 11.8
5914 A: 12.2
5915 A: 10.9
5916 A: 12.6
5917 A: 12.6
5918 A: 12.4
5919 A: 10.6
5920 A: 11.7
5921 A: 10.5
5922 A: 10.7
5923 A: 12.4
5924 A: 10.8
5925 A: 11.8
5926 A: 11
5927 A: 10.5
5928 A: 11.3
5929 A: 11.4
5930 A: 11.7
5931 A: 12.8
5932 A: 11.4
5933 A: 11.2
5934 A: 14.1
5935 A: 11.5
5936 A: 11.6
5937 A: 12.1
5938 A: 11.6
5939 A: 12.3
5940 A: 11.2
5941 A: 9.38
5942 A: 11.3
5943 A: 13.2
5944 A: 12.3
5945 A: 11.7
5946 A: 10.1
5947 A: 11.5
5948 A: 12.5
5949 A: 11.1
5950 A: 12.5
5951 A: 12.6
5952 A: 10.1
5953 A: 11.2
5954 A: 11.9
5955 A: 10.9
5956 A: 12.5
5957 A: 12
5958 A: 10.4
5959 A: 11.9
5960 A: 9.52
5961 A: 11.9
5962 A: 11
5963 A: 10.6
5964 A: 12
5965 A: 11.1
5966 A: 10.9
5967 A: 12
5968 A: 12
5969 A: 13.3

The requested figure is 4.70 A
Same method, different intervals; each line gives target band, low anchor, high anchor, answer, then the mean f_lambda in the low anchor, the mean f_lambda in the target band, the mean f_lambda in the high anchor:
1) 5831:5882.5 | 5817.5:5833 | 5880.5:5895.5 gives -3.6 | 11.6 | 11.4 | 9.68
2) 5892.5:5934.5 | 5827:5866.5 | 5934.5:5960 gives 2.6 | 11.6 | 10.8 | 11.5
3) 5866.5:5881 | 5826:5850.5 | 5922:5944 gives 0.4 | 11.7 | 11.3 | 11.6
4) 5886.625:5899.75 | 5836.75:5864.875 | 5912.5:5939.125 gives 2.9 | 11.3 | 8.97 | 11.7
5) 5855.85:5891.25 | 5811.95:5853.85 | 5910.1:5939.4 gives 1.9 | 11.5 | 10.9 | 11.6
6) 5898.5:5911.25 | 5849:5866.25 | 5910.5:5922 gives 1.0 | 11.2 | 10.4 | 11.4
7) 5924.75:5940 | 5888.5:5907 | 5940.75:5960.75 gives -1.4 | 9.44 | 11.7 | 11.5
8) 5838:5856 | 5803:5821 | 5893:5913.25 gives -1.0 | 11.2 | 11.3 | 9.98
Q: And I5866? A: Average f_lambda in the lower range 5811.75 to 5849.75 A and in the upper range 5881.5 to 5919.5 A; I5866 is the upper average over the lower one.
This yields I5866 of 0.9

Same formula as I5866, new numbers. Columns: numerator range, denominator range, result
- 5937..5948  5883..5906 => 1.20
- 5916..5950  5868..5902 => 1.14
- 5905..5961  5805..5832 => 1.02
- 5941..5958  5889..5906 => 1.23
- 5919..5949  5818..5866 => 1.01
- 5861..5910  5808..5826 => 0.95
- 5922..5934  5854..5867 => 1.02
